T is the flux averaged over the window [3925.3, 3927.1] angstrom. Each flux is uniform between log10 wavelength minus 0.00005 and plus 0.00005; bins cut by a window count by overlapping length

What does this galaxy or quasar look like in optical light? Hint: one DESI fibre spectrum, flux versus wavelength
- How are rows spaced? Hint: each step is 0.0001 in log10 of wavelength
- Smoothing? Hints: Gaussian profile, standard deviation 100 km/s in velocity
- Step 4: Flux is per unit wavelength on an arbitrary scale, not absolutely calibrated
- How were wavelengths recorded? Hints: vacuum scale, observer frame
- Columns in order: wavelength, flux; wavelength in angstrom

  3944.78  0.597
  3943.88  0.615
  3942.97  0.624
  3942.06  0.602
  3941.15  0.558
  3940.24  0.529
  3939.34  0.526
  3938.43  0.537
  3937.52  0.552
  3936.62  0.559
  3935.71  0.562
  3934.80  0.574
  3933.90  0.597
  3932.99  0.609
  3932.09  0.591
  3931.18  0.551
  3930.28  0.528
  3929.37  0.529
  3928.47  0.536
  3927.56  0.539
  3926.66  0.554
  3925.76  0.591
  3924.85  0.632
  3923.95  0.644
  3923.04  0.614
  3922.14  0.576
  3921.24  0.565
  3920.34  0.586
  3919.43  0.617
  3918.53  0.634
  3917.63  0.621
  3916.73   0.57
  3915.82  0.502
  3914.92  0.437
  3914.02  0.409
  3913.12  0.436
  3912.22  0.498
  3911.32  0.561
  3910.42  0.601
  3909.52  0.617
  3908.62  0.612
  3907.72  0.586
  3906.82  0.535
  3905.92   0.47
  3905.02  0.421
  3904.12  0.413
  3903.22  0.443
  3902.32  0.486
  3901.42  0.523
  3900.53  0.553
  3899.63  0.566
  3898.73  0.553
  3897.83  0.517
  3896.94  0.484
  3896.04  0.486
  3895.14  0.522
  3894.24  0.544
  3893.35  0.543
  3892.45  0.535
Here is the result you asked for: 0.572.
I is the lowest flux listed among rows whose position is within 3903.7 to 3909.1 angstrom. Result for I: 0.413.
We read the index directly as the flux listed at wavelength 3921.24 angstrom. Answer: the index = 0.565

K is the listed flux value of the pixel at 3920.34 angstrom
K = 0.586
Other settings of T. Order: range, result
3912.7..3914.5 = 0.423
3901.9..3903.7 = 0.463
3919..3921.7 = 0.589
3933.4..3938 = 0.569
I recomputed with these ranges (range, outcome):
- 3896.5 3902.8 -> 0.484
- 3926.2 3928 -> 0.539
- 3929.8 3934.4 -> 0.528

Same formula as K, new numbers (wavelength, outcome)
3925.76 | 0.591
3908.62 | 0.612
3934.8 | 0.574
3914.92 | 0.437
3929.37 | 0.529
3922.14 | 0.576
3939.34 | 0.526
